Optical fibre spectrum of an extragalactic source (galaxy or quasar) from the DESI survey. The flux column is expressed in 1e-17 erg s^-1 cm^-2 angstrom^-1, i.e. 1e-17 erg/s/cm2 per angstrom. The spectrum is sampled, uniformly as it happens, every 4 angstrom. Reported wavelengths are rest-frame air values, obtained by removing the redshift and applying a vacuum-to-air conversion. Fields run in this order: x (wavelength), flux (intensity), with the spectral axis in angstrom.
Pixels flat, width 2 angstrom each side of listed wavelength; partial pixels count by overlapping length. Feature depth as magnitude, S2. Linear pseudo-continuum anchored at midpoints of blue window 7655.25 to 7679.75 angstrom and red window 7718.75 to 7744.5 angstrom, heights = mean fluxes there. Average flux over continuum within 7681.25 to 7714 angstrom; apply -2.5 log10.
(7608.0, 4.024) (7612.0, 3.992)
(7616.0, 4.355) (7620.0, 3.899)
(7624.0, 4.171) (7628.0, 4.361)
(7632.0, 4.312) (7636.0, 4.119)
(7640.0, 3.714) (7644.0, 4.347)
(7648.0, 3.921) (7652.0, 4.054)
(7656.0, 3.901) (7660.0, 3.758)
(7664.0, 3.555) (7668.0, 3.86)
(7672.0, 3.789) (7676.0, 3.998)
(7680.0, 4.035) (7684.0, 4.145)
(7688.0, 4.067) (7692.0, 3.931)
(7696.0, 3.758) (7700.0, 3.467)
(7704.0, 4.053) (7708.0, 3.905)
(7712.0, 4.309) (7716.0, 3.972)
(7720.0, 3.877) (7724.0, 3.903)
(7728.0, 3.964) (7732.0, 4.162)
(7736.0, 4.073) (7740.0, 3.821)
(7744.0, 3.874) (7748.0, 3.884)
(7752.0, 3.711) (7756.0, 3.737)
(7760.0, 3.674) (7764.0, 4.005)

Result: -0.02 mag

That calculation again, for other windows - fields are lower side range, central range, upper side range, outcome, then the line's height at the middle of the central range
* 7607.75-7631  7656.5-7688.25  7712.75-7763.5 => 0.04 mag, 4.04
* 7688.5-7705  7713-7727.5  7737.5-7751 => -0.03 mag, 3.83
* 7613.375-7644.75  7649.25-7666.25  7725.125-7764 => 0.07 mag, 4.08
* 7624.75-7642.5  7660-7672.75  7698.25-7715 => 0.09 mag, 4.05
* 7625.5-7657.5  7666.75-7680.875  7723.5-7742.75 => 0.04 mag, 4.06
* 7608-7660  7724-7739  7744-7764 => -0.05 mag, 3.84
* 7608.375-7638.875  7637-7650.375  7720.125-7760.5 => 0.03 mag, 4.11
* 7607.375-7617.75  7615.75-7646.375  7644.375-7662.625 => -0.03 mag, 4.04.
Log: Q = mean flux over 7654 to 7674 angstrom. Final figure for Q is 3.77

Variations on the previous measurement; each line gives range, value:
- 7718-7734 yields 3.98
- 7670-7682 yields 3.94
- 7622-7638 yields 4.24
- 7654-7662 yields 3.83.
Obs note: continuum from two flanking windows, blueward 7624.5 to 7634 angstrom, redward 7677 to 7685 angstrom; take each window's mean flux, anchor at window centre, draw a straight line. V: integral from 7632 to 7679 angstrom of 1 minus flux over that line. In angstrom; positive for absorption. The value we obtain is 2.9 angstrom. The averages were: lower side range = 4.31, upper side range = 4.07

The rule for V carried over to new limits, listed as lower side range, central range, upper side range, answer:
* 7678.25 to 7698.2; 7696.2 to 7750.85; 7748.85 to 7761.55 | -1.26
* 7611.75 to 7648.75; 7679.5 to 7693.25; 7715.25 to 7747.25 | -0.07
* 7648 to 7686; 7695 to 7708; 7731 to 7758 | 0.37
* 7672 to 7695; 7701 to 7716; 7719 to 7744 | -0.19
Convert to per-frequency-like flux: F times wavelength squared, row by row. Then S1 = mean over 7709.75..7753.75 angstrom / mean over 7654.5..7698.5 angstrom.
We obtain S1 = 1.03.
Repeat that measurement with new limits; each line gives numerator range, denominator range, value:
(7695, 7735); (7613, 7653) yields 0.98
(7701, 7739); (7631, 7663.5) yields 1.02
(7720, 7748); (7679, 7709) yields 1.02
